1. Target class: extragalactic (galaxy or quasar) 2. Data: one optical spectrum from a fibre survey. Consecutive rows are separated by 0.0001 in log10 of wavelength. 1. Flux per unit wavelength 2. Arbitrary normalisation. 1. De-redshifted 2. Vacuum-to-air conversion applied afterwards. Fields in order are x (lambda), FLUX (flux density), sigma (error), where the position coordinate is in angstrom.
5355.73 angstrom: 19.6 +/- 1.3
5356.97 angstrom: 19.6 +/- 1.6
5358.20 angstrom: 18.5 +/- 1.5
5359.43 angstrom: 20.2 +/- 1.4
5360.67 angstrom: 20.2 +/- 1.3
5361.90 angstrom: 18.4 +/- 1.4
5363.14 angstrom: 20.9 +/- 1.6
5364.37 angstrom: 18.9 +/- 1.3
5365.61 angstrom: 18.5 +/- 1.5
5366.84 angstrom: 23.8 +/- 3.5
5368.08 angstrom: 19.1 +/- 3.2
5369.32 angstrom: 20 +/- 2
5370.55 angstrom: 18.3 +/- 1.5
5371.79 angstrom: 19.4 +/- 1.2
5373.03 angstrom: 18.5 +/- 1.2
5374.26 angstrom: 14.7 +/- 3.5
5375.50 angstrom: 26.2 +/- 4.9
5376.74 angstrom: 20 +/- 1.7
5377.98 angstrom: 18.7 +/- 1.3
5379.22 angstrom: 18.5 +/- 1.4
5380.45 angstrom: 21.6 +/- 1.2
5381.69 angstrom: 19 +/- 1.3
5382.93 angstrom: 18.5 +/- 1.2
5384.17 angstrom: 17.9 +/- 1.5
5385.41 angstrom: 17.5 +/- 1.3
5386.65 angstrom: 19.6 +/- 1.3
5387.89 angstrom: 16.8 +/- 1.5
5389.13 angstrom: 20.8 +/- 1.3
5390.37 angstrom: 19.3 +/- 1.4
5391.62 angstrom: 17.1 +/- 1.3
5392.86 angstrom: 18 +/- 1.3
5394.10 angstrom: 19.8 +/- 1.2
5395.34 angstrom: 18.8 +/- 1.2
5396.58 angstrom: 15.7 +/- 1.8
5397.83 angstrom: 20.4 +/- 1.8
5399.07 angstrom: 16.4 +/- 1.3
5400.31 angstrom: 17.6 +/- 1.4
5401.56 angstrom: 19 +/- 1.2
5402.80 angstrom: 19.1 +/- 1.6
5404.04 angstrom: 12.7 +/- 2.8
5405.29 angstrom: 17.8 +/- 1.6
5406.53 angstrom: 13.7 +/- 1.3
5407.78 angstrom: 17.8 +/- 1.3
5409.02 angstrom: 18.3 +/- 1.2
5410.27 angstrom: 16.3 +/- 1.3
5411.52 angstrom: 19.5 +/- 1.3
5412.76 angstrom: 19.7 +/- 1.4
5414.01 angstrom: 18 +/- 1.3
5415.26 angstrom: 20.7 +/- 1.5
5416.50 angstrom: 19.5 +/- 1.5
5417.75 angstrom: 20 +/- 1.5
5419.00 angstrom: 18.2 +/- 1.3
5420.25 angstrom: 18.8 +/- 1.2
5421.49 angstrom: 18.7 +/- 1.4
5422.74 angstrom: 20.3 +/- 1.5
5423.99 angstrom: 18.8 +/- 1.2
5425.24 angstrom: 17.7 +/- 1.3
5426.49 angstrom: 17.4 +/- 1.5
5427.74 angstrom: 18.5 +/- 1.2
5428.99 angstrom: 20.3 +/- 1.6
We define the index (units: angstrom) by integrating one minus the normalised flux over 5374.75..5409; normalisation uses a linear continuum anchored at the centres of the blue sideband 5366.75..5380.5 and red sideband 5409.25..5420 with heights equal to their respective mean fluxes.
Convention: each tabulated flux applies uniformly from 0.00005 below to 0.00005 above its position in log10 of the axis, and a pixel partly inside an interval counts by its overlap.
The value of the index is 1.6 angstrom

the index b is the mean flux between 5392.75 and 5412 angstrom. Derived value 17.5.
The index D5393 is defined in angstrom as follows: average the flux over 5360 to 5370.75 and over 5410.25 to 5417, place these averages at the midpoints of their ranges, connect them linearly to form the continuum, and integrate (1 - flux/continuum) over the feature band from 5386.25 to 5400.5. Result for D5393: 0.8 angstrom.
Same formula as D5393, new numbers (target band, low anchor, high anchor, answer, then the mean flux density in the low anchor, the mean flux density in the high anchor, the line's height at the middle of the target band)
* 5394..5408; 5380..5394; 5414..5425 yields 1.2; 18.7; 19.2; 19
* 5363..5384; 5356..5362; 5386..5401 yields -0.7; 19.5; 18.4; 19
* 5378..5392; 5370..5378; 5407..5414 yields 0.2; 19.4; 18.2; 19.1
